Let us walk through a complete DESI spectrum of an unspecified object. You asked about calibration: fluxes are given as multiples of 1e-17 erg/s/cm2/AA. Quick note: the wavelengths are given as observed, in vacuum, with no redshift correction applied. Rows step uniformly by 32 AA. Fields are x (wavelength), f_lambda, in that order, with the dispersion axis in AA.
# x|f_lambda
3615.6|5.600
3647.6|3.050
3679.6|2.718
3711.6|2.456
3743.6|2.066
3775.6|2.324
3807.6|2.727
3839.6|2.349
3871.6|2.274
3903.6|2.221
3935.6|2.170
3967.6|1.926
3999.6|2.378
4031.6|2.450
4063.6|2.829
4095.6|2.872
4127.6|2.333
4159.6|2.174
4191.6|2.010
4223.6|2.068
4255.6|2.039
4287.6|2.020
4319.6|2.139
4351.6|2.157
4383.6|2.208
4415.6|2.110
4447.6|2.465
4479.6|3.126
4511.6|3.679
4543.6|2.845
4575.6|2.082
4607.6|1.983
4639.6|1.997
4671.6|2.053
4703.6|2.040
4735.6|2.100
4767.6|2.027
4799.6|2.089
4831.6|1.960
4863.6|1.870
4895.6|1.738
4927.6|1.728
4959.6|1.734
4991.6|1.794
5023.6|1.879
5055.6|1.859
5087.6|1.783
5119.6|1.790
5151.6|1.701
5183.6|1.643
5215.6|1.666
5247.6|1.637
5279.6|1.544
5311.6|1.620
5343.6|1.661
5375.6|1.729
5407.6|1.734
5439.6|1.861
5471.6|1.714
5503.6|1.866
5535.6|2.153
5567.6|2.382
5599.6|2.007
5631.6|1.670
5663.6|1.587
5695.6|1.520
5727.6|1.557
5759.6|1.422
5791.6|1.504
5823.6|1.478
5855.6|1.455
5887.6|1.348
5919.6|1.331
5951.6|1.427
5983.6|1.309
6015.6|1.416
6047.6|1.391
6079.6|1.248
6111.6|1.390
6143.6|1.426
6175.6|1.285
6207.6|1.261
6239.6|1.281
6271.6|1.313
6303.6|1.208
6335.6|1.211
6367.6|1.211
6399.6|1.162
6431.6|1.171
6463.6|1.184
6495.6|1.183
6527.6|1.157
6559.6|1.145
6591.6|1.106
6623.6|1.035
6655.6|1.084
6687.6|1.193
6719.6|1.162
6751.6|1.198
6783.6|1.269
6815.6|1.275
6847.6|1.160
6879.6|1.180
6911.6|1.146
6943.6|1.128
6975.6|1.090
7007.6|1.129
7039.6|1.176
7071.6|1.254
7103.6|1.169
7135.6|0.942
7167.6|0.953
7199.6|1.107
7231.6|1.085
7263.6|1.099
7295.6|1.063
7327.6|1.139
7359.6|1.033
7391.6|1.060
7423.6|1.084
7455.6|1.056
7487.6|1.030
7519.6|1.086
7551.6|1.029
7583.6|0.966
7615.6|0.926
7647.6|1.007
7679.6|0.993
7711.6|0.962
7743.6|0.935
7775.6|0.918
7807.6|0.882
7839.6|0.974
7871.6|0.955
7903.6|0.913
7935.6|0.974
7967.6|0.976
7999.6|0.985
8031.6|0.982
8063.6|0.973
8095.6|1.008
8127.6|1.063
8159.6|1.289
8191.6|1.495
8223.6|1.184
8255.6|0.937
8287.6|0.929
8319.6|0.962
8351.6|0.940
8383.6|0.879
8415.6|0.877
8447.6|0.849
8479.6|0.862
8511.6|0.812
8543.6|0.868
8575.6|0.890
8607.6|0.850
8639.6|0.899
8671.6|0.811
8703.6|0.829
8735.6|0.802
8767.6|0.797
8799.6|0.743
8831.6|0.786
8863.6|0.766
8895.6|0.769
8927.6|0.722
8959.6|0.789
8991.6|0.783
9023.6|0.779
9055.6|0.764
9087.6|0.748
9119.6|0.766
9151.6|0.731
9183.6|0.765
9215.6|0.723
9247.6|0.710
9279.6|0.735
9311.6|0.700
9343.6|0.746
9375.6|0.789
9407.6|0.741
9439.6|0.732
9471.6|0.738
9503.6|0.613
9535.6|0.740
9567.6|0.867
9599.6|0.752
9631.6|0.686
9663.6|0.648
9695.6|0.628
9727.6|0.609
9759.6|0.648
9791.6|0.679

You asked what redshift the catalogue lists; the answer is 1.921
